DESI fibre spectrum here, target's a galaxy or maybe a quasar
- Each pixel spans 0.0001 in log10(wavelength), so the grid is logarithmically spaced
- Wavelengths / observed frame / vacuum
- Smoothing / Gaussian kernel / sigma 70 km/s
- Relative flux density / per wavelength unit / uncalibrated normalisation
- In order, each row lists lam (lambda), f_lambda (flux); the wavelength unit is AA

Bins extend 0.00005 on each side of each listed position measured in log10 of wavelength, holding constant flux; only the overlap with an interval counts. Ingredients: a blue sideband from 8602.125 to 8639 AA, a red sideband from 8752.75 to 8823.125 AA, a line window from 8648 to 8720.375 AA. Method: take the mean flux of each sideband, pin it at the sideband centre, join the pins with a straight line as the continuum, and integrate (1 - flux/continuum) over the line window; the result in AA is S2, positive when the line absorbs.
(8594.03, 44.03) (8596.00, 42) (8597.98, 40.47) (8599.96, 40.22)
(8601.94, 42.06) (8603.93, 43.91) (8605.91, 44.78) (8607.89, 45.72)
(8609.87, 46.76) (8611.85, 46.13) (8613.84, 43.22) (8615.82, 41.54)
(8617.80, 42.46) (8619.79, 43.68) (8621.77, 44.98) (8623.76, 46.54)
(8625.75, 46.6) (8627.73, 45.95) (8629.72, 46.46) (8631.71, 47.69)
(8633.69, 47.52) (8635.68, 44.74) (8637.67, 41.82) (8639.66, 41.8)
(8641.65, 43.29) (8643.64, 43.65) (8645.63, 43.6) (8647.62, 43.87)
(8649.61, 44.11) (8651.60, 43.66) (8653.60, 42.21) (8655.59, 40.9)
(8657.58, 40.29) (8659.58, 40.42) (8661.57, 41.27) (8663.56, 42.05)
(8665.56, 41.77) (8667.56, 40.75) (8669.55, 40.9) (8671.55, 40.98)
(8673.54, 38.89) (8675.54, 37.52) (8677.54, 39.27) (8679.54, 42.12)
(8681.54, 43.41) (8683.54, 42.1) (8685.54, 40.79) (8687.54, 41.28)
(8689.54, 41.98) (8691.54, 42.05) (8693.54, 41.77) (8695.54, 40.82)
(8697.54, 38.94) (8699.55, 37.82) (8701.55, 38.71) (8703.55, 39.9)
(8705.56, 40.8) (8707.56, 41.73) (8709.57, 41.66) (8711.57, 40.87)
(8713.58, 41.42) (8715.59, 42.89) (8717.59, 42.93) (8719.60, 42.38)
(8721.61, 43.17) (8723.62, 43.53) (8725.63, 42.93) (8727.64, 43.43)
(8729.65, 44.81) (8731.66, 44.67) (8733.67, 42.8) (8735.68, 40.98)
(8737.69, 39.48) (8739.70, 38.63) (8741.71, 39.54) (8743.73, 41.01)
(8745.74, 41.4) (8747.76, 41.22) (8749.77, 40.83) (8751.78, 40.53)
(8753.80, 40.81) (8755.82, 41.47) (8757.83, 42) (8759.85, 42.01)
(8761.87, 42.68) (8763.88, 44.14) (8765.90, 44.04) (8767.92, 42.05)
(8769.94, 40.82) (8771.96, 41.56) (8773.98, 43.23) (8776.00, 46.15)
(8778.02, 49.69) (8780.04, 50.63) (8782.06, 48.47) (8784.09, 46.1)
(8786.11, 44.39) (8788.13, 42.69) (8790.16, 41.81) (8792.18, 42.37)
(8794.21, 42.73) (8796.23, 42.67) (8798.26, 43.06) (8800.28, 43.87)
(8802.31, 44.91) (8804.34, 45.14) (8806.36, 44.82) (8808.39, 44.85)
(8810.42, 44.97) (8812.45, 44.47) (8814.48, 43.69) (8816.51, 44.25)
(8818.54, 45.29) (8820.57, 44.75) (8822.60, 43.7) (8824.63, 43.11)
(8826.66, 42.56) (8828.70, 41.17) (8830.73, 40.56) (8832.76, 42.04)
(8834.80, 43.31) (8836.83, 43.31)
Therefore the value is 5.5 AA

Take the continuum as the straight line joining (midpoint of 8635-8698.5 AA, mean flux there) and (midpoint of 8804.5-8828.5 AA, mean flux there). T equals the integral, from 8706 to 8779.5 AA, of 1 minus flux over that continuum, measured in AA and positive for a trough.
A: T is 1.0 AA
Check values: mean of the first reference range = 41.6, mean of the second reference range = 44.2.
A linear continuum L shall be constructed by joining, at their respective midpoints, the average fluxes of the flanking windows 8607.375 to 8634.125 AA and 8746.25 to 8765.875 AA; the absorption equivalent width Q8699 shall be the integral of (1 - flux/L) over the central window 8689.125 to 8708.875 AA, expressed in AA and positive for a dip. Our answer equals 1.3 AA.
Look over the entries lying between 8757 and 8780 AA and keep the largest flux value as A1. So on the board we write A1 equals 49.69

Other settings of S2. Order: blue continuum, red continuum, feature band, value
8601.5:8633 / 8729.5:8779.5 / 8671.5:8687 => 1.1 AA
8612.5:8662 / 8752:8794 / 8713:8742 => 1.0 AA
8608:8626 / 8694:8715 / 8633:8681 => 0.8 AA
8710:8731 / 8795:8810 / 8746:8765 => 0.7 AA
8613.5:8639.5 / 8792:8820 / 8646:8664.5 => 1.1 AA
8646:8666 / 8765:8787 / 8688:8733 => 1.8 AA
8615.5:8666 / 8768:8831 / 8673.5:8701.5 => 2.0 AA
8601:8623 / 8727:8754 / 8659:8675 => 0.8 AA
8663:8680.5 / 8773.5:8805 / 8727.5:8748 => 0.6 AA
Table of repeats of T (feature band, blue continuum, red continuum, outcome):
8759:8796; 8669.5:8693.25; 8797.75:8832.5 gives -1.0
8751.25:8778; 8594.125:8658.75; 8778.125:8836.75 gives 0.8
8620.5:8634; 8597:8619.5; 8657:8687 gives -1.2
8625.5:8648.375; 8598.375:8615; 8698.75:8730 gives -0.7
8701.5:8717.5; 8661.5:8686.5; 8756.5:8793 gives 0.3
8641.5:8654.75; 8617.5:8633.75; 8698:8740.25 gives 0.4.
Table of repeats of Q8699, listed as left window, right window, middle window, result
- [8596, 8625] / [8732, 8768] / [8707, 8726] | -0.2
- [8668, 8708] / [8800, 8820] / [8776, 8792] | -0.8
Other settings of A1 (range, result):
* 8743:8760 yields 42.01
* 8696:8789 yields 50.63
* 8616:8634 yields 47.69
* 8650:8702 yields 43.66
